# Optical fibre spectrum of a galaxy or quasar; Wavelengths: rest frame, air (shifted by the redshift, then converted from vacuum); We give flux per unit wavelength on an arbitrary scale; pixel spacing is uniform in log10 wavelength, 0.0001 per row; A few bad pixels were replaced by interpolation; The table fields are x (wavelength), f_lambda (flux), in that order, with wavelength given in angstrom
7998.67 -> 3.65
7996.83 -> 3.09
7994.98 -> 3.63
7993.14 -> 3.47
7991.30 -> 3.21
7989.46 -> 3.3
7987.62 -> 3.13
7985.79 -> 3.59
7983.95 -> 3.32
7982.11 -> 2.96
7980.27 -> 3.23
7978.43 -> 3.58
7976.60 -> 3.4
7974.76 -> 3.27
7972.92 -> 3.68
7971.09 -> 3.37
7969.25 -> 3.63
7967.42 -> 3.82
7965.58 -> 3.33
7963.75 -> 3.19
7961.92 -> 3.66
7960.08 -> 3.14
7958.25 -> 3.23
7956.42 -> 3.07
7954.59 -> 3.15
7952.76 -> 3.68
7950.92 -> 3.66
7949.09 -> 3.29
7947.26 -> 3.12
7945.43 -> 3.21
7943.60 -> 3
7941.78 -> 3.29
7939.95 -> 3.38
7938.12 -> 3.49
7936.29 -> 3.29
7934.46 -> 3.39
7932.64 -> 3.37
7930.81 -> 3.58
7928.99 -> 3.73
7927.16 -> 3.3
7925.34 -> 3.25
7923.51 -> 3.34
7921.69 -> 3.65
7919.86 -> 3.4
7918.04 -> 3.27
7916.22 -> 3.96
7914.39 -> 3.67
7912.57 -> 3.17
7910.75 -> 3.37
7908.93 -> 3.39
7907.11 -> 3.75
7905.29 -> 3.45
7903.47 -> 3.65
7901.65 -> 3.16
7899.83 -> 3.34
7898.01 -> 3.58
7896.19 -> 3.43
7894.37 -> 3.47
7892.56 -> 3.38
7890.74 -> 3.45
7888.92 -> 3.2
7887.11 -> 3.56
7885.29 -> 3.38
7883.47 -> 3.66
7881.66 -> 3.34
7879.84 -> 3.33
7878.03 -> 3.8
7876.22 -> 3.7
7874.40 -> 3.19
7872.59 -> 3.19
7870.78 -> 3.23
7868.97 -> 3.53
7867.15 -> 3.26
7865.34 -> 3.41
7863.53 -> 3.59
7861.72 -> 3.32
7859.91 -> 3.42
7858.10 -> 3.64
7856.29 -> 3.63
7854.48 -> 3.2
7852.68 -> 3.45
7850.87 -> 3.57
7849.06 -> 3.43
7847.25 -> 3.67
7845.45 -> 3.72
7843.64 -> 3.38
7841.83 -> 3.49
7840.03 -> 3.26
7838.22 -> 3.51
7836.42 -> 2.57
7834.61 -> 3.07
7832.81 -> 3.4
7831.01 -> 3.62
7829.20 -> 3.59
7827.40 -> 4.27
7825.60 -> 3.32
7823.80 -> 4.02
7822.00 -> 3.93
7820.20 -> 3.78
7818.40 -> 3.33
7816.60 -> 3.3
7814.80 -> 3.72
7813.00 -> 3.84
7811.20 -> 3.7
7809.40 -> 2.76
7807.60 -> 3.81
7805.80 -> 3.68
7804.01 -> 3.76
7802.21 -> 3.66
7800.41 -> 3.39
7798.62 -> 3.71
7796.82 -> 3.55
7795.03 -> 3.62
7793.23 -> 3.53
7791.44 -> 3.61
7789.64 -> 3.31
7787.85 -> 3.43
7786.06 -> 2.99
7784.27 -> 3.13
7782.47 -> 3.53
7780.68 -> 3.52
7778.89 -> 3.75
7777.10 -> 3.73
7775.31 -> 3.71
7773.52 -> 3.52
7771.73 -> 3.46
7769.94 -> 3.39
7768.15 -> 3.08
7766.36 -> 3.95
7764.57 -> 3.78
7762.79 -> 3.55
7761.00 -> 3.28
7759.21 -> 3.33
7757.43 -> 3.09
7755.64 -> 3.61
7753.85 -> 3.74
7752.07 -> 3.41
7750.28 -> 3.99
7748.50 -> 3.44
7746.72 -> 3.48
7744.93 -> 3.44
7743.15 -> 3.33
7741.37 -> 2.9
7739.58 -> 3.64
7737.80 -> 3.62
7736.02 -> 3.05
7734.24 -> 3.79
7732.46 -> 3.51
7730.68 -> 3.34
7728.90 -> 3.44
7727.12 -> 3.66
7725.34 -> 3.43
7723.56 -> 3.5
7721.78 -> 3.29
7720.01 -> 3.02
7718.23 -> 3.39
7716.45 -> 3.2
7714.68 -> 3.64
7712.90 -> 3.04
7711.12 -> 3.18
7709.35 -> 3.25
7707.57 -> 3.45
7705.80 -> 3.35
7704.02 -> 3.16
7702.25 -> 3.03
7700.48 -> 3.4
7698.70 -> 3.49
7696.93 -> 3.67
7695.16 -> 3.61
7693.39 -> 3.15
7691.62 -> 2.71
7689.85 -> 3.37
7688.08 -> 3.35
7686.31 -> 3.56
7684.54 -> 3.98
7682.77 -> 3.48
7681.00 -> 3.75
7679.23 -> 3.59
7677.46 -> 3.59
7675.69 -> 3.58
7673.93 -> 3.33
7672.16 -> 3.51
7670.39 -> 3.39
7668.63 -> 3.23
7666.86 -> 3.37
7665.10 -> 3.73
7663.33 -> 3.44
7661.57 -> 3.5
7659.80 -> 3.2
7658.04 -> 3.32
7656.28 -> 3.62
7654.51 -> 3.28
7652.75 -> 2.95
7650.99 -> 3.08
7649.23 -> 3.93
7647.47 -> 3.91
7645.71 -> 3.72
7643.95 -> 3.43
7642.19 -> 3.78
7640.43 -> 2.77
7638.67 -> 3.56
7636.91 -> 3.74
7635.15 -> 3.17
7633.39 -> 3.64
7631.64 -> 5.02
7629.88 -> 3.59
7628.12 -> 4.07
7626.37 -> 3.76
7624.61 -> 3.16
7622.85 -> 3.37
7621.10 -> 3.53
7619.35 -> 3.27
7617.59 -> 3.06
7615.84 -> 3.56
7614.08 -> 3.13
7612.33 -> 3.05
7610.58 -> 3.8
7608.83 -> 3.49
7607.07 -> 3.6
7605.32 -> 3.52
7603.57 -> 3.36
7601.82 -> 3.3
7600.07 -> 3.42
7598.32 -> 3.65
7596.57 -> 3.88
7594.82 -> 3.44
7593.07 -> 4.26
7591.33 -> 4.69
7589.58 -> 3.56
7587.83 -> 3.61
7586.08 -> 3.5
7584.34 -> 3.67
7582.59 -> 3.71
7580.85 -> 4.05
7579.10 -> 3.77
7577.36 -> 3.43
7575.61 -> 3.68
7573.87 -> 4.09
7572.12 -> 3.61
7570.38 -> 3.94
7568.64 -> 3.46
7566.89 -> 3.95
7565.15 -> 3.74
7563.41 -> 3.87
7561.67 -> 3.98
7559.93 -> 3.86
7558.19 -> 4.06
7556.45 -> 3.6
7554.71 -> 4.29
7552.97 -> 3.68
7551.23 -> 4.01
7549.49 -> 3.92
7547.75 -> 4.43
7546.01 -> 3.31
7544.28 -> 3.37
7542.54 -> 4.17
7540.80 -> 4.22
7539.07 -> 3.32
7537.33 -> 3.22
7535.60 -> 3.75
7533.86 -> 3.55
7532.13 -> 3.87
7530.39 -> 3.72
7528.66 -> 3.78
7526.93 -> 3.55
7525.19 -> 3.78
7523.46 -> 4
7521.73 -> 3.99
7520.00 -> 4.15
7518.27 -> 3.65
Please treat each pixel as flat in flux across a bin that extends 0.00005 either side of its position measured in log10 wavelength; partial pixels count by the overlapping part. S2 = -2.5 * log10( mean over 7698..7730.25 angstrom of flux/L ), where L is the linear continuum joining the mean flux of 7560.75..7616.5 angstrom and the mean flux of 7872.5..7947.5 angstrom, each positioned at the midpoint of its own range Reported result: 0.08 mag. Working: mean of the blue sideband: 3.68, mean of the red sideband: 3.43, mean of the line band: 3.33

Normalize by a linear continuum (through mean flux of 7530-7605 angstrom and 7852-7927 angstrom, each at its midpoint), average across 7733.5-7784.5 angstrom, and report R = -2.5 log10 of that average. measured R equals 0.02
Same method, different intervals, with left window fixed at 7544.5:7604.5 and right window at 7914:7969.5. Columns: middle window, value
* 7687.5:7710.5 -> 0.11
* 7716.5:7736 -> 0.07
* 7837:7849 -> 0.01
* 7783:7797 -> 0.05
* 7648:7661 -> 0.10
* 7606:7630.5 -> 0.08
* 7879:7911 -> 0.00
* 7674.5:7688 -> 0.01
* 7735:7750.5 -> 0.06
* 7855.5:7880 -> 0.01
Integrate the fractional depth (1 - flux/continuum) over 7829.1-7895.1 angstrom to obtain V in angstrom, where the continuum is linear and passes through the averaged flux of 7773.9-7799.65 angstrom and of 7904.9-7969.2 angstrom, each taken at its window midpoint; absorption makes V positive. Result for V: 0.7 angstrom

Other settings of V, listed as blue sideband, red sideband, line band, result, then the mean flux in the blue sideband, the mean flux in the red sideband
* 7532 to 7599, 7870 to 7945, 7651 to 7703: 3.7 angstrom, 3.8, 3.43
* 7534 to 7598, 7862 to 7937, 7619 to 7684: 3.2 angstrom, 3.8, 3.44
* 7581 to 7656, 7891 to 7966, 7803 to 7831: -1.6 angstrom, 3.58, 3.4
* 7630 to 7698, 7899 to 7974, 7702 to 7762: 1.6 angstrom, 3.5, 3.41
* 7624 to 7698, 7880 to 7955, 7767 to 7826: -1.2 angstrom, 3.52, 3.42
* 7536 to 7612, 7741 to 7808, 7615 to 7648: 0.9 angstrom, 3.75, 3.51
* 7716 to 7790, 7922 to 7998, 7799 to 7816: -0.8 angstrom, 3.45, 3.36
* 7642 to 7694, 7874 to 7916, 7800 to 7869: -1.0 angstrom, 3.46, 3.46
